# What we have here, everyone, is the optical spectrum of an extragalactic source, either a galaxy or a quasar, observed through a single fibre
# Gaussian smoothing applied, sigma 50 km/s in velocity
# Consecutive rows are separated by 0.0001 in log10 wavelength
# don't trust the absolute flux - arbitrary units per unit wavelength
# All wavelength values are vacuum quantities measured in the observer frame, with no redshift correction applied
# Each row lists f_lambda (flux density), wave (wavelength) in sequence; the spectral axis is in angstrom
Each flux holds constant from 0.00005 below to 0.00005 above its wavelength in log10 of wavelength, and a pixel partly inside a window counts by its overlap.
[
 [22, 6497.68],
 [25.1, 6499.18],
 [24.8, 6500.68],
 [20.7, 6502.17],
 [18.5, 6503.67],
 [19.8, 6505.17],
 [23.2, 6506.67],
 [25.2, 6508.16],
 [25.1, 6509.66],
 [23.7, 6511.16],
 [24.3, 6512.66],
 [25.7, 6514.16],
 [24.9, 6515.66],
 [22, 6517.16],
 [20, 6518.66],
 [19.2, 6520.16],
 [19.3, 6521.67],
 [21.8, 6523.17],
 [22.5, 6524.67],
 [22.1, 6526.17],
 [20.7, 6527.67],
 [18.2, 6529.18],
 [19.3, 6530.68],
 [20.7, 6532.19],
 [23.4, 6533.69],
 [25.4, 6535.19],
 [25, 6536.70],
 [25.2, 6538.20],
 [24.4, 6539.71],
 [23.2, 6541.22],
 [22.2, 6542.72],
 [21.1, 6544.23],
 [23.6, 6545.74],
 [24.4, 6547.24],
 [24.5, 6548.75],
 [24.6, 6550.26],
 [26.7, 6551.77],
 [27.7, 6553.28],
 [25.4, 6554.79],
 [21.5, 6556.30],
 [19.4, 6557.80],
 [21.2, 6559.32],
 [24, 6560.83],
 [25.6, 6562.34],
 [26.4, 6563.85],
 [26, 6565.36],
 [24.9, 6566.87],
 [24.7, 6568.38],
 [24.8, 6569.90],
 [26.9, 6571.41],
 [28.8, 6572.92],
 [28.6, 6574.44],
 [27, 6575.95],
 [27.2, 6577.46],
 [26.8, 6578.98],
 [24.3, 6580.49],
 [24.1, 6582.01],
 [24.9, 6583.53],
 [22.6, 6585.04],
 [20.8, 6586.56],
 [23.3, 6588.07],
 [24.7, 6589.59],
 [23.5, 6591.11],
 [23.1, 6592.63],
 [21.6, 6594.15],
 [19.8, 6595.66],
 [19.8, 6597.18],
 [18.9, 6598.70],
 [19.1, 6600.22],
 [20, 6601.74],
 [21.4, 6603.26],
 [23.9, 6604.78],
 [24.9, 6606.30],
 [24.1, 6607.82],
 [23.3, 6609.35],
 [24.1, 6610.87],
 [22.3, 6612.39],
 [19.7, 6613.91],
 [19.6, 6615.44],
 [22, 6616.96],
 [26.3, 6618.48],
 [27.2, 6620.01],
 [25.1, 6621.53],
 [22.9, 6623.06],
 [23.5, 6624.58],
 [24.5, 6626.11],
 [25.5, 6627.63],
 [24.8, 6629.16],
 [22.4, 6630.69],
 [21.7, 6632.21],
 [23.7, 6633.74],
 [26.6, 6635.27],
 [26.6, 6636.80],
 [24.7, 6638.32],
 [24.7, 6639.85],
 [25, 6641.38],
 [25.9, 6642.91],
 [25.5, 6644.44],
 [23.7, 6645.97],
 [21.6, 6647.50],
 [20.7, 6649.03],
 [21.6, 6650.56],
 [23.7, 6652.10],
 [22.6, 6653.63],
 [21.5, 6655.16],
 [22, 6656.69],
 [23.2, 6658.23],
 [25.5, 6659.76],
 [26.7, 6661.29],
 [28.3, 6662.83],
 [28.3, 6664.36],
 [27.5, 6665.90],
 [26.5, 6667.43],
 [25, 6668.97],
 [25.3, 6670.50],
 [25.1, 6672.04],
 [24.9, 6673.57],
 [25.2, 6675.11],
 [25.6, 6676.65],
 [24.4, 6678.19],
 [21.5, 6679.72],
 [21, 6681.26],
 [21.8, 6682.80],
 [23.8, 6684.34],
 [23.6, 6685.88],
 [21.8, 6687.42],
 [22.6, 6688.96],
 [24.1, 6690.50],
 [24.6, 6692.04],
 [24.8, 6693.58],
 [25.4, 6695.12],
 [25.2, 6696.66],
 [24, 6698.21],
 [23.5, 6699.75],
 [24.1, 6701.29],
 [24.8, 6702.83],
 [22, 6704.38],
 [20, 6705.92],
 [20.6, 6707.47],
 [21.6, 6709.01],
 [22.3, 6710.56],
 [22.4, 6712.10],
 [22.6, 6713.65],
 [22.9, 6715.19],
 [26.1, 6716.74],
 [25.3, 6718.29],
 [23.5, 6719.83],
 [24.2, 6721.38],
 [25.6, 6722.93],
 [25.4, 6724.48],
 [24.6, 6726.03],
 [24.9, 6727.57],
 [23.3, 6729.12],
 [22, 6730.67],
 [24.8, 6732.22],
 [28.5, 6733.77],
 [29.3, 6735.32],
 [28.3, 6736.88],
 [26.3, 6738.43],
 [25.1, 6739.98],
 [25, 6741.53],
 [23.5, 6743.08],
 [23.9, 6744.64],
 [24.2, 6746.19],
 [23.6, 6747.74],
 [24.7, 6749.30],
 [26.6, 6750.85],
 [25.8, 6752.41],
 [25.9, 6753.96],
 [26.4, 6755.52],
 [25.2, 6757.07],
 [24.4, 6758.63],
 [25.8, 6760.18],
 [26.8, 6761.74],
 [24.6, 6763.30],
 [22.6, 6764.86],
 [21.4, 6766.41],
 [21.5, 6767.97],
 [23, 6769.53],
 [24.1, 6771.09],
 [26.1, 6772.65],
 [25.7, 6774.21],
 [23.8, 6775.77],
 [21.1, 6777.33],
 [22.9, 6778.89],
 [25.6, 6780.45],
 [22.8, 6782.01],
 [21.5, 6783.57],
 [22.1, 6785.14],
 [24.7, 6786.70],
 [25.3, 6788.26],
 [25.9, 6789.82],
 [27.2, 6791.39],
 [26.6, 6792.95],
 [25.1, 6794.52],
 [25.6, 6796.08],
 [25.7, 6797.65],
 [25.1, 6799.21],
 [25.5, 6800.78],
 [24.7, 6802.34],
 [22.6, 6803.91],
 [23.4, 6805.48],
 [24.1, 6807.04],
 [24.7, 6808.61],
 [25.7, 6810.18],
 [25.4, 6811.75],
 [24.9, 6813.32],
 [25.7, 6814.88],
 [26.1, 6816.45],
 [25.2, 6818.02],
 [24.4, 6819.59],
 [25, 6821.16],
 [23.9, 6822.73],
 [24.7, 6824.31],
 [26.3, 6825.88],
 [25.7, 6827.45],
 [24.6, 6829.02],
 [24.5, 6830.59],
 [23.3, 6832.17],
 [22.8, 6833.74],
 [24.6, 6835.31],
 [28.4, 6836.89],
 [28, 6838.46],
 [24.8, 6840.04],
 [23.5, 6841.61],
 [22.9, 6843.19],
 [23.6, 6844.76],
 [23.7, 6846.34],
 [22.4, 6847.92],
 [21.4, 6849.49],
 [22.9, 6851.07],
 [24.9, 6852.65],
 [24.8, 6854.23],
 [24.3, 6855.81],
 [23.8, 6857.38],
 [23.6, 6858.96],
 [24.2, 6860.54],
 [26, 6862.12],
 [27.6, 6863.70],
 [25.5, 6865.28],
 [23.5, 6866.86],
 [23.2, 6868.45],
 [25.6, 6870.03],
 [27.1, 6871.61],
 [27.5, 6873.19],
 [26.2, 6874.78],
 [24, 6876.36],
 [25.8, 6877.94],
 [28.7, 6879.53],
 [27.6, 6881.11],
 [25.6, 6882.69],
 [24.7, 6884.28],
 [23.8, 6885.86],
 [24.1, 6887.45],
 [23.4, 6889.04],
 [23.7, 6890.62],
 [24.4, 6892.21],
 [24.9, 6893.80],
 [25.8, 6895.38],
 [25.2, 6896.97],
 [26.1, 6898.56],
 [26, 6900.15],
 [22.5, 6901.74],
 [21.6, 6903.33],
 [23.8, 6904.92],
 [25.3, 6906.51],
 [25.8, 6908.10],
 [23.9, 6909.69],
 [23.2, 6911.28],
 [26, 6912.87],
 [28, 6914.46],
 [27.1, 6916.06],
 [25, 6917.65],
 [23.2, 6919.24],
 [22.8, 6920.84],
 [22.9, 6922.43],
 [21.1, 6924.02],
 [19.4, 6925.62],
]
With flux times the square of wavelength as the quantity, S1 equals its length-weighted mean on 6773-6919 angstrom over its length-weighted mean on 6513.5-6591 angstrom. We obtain 1.14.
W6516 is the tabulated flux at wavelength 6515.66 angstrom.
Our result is 24.9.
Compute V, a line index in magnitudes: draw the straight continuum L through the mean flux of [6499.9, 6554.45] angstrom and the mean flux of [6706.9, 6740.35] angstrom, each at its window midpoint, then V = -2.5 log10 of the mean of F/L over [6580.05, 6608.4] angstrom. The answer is 0.053 mag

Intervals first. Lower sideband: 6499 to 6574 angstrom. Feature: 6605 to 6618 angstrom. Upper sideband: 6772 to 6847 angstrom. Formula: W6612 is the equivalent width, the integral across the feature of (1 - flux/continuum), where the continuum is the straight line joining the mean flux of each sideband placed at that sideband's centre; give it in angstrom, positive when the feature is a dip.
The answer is 0.6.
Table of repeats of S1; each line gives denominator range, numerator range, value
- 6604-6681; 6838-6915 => 1.10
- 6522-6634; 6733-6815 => 1.12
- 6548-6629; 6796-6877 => 1.12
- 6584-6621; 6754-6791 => 1.13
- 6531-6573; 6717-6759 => 1.10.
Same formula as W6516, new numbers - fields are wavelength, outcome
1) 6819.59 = 24.4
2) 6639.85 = 24.7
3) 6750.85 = 26.6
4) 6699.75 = 23.5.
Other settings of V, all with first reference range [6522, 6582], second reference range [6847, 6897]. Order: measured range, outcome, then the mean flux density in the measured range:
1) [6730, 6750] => -0.03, 25.3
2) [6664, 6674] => -0.07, 26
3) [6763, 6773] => 0.07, 23.1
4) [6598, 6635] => 0.06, 23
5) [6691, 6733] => 0.03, 23.7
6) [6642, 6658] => 0.07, 22.9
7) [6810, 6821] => -0.03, 25.3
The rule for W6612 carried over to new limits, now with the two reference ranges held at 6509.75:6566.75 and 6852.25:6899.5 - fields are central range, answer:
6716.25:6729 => -0.30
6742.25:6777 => 0.01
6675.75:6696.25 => 0.47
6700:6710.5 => 0.83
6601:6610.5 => 0.23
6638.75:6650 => -0.03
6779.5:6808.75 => 0.08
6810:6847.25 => 0.04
